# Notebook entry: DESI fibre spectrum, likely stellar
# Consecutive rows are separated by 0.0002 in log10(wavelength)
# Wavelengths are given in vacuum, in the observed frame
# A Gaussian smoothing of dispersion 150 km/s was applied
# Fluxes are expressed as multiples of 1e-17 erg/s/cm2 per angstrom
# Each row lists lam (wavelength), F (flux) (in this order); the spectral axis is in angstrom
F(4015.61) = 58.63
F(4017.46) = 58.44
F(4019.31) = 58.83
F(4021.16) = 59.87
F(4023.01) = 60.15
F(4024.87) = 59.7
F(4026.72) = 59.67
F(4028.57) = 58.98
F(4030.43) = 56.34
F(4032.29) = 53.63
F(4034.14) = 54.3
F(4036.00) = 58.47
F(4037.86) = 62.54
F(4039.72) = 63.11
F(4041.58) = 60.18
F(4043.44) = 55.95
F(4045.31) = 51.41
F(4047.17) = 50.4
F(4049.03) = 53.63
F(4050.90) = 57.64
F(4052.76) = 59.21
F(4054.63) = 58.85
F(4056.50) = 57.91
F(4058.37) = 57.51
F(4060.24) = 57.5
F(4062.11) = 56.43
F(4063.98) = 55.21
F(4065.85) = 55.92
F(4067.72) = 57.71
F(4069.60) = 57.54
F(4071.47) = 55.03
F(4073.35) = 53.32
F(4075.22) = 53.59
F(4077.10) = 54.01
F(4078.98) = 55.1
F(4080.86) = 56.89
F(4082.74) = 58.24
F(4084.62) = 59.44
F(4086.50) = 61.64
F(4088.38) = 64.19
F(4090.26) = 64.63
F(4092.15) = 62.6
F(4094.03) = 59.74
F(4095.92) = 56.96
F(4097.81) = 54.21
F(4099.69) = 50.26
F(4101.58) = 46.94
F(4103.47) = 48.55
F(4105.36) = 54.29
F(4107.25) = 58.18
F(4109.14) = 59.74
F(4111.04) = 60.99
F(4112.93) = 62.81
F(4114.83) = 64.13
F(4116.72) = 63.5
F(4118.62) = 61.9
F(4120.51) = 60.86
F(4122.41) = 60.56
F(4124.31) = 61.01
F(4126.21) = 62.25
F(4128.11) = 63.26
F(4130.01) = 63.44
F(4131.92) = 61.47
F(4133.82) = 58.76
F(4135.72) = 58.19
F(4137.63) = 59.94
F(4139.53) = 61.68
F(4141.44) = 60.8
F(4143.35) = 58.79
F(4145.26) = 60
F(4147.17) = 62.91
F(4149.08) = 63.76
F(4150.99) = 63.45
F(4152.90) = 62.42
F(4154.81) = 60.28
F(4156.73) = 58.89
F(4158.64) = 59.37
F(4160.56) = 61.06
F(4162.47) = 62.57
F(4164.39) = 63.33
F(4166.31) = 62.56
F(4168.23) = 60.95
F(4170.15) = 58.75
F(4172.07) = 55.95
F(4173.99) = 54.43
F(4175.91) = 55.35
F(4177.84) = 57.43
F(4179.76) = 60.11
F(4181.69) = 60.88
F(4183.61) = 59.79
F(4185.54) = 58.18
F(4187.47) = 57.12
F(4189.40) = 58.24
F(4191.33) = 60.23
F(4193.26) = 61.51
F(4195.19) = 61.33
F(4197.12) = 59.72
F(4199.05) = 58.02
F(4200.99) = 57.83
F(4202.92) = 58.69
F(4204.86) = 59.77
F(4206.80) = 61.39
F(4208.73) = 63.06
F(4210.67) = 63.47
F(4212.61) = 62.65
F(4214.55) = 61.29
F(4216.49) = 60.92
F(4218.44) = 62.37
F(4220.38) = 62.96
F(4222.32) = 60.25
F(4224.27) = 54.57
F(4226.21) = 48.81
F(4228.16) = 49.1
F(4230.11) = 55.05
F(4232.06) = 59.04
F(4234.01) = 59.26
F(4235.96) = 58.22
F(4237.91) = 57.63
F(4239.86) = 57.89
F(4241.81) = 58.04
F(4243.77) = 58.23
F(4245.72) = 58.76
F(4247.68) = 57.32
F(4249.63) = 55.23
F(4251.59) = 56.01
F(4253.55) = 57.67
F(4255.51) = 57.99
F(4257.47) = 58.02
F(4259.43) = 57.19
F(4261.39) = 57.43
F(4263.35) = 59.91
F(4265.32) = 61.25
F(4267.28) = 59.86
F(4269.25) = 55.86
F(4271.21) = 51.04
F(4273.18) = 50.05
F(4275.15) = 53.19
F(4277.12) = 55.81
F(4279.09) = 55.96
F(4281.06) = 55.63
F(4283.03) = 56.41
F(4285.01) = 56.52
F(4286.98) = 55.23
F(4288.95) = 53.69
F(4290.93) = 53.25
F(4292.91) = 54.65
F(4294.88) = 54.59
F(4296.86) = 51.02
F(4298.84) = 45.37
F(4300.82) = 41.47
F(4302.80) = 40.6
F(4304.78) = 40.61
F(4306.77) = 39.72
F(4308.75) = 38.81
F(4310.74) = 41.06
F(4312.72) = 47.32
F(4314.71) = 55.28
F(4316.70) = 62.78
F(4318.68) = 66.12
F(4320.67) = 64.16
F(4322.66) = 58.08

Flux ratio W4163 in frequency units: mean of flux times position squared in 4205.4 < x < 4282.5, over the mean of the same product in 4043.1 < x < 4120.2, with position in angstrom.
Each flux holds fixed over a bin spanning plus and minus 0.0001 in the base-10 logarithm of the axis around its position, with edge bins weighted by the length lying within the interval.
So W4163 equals 1.09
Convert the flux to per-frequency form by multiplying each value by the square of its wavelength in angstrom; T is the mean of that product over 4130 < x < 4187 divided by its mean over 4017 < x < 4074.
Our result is 1.1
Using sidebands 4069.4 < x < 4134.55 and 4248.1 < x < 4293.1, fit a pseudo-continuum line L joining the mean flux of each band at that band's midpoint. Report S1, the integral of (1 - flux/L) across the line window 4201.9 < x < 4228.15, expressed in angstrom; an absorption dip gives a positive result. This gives -1.3 angstrom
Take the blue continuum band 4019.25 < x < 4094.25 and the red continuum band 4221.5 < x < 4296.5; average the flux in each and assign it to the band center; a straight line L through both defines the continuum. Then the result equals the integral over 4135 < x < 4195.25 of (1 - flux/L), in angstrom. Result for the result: -3.32 angstrom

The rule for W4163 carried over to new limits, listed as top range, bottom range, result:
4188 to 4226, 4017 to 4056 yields 1.13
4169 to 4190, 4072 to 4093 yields 1.04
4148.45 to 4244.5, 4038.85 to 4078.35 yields 1.13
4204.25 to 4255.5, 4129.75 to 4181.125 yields 1.01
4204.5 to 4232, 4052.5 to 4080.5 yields 1.13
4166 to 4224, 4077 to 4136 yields 1.05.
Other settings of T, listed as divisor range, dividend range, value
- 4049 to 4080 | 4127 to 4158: 1.13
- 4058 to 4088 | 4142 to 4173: 1.12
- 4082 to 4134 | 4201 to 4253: 1.04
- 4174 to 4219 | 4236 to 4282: 0.98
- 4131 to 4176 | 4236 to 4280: 0.99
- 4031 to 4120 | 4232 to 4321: 1.04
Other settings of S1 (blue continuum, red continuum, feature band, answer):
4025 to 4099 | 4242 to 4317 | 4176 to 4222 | -4.6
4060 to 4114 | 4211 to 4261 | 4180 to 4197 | -0.6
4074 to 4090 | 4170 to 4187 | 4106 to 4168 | -3.6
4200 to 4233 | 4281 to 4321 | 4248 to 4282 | -1.3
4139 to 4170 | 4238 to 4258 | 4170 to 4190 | 0.8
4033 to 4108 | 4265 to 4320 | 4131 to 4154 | -2.5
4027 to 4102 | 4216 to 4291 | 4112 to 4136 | -2.1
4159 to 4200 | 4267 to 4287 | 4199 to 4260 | -1.3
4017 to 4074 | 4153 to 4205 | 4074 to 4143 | -0.9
